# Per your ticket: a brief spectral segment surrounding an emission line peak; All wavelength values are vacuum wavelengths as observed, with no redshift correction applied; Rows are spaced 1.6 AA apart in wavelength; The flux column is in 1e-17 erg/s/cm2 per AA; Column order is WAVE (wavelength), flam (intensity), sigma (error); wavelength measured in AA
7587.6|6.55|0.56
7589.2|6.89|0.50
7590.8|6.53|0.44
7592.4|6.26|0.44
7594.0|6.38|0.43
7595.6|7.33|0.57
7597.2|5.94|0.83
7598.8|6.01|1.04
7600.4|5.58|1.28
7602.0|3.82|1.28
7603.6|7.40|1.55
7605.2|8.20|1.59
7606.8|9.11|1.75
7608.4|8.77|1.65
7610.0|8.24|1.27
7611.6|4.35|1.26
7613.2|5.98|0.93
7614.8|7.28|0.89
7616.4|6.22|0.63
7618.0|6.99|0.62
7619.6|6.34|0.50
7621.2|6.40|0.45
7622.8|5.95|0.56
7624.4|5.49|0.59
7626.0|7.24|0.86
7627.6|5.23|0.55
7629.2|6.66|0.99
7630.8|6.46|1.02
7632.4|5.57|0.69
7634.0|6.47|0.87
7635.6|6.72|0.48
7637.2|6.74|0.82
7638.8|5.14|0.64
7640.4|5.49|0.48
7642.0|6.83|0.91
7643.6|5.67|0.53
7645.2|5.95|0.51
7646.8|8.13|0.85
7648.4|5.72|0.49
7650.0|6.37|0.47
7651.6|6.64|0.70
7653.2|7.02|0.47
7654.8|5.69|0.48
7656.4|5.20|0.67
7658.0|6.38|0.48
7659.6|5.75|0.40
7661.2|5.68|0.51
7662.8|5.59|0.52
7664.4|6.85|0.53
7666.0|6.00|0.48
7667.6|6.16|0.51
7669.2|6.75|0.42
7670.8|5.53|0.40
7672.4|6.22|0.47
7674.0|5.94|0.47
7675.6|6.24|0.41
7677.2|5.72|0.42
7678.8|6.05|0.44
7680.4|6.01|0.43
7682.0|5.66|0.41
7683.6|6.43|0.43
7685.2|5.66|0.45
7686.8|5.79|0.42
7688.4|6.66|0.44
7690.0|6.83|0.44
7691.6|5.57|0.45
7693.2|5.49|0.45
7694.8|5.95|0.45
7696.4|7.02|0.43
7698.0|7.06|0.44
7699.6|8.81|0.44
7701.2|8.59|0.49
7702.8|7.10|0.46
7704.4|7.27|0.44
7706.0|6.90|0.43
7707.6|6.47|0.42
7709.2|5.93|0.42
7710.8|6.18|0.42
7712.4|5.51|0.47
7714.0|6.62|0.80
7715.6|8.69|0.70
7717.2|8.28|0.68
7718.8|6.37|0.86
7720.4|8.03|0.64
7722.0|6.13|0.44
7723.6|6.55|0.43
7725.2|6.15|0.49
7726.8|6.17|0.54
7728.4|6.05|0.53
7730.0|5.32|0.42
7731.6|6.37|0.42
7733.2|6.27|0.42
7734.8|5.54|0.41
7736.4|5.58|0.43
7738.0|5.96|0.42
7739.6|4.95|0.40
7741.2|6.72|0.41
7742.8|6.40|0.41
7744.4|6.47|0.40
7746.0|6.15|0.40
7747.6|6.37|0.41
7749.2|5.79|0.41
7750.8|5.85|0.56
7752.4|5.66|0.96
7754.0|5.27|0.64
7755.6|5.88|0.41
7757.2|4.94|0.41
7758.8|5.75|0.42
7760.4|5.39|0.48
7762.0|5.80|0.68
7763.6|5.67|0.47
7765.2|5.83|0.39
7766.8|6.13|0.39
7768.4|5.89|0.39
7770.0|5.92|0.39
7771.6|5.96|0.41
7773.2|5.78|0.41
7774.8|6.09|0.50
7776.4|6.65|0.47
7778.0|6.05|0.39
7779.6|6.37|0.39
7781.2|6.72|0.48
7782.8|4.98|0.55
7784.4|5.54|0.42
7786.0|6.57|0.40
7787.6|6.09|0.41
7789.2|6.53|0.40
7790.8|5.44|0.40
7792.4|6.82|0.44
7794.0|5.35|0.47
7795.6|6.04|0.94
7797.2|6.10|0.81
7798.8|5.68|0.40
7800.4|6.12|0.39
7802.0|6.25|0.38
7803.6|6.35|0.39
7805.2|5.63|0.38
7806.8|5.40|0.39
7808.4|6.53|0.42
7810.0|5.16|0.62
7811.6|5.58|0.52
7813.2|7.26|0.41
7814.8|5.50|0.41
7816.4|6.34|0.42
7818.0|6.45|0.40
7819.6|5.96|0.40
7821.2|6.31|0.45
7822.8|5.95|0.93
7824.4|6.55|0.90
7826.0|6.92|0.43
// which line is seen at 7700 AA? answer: [S II] 6716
